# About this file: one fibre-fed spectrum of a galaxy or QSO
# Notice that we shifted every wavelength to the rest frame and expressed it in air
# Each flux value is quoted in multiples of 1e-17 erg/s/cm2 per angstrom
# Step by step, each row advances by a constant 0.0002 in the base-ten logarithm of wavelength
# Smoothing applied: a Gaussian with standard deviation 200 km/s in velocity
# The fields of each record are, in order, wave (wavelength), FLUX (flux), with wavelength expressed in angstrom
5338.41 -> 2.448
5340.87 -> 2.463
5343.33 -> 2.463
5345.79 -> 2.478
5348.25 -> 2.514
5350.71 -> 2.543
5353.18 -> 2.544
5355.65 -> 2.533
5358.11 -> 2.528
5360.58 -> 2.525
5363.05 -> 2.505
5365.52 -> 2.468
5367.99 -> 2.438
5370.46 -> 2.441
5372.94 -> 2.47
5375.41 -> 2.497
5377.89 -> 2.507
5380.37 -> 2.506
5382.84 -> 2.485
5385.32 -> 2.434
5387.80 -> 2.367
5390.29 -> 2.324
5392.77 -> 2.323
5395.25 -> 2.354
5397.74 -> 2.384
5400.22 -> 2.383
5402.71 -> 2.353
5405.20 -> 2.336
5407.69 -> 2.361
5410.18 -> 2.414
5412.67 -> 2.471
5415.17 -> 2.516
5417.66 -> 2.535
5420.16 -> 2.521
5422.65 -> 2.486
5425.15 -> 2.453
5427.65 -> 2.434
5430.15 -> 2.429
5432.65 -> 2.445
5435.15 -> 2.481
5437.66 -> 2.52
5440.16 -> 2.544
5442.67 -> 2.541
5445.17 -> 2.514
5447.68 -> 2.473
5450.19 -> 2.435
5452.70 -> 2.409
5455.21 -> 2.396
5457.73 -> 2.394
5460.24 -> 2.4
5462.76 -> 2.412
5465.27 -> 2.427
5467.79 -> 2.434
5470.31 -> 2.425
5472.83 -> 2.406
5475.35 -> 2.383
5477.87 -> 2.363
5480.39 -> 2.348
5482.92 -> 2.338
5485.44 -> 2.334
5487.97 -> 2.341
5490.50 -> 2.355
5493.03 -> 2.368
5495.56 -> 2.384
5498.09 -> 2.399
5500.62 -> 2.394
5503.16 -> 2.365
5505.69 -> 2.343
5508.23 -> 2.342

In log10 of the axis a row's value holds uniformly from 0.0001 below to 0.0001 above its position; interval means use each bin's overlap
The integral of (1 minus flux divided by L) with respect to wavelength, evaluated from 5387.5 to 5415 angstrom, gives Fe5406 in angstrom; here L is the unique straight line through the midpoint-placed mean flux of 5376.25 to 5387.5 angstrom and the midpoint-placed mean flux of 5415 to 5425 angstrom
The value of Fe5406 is 1.3 angstrom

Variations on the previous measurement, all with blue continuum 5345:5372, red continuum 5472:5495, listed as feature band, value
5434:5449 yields -0.7 angstrom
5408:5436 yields -0.4 angstrom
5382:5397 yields 0.5 angstrom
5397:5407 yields 0.4 angstrom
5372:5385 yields -0.1 angstrom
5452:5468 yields -0.2 angstrom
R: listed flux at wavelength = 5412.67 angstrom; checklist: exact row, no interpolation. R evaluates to 2.471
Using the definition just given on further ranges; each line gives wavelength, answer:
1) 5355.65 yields 2.533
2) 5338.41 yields 2.448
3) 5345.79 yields 2.478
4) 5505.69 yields 2.343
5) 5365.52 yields 2.468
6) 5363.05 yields 2.505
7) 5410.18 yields 2.414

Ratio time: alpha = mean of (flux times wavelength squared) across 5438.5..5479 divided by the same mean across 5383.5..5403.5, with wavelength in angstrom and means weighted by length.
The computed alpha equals 1.1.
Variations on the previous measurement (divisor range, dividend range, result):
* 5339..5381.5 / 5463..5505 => 1.00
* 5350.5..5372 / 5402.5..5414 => 0.97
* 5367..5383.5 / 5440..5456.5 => 1.02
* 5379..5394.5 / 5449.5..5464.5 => 1.03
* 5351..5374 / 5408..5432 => 1.01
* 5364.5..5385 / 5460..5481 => 1.01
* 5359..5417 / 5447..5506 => 1.02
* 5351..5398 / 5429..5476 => 1.02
